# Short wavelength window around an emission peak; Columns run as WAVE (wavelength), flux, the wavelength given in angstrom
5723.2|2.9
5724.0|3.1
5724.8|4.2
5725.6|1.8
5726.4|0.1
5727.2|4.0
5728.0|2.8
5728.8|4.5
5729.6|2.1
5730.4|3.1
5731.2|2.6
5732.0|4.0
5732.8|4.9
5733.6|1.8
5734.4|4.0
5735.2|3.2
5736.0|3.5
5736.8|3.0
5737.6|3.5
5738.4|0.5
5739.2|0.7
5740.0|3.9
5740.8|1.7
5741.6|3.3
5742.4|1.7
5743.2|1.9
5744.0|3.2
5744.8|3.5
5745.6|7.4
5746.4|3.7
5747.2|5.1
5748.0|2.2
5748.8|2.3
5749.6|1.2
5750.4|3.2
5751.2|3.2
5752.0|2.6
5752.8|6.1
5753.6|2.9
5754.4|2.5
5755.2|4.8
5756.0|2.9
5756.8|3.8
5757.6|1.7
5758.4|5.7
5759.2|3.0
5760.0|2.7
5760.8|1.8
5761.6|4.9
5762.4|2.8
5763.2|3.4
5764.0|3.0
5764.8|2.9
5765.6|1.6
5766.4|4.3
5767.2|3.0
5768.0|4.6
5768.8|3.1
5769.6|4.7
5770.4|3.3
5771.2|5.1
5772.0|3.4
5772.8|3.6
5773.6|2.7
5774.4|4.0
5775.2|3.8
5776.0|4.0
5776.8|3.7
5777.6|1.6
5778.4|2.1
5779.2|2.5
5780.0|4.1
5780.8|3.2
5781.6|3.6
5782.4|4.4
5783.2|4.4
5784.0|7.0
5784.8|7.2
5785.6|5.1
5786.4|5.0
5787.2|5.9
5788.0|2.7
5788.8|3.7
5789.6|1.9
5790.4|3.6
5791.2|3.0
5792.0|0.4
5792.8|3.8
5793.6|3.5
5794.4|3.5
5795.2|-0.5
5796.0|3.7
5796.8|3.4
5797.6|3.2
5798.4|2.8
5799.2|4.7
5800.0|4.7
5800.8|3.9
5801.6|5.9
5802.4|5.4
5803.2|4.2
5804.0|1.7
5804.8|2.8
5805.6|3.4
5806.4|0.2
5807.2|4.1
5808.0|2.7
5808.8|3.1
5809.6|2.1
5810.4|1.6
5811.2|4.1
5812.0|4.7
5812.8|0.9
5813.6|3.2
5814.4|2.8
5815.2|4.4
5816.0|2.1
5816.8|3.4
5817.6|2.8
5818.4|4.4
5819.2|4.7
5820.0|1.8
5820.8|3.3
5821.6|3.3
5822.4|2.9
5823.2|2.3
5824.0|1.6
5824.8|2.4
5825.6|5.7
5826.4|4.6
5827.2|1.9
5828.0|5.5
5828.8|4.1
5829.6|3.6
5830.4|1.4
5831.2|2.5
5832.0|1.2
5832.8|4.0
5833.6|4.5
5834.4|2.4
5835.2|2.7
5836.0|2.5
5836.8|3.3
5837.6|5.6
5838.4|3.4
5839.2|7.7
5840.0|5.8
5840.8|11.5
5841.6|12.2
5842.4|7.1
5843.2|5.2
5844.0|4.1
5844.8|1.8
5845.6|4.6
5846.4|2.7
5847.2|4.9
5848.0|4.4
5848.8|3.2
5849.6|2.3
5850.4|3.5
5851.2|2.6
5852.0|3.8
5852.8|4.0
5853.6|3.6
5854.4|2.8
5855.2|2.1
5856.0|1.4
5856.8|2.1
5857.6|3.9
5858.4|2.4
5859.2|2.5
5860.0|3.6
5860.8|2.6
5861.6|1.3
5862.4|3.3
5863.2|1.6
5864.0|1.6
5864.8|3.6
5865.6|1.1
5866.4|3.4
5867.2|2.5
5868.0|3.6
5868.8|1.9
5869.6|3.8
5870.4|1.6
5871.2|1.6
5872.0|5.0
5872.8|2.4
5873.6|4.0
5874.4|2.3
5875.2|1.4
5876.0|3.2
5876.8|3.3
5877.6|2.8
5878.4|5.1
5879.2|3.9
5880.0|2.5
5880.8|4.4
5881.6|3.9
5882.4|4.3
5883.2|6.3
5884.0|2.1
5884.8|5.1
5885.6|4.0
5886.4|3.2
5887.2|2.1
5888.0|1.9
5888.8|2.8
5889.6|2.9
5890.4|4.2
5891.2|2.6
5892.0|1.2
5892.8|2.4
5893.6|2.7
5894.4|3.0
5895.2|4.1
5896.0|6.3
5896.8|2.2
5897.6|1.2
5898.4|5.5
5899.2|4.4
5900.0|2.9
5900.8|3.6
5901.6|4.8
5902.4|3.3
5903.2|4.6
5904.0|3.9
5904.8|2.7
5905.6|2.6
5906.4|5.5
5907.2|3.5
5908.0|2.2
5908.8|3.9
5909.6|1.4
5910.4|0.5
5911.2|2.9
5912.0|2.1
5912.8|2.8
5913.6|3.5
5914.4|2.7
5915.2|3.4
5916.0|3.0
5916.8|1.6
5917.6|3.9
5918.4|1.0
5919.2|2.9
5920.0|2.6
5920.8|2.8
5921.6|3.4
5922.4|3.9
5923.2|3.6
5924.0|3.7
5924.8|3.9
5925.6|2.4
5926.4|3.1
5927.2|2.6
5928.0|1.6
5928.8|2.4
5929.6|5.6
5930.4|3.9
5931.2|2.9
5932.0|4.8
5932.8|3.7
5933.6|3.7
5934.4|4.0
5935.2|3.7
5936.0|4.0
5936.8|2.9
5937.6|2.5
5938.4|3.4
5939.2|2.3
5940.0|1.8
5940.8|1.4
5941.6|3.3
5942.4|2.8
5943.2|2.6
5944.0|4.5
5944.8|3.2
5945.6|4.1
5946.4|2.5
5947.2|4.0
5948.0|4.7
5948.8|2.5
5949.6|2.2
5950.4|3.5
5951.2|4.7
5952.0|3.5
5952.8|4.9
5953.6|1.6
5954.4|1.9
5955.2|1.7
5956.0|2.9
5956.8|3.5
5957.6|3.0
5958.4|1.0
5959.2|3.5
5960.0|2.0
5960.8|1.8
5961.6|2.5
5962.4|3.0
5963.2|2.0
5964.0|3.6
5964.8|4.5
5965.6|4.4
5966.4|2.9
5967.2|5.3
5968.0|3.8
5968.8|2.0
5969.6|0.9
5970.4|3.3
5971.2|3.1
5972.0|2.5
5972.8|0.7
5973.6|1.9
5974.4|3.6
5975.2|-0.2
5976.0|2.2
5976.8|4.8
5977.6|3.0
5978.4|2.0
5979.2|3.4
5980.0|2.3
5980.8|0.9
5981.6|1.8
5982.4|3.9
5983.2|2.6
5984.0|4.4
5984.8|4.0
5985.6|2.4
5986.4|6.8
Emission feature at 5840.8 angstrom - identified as [O III] 5007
